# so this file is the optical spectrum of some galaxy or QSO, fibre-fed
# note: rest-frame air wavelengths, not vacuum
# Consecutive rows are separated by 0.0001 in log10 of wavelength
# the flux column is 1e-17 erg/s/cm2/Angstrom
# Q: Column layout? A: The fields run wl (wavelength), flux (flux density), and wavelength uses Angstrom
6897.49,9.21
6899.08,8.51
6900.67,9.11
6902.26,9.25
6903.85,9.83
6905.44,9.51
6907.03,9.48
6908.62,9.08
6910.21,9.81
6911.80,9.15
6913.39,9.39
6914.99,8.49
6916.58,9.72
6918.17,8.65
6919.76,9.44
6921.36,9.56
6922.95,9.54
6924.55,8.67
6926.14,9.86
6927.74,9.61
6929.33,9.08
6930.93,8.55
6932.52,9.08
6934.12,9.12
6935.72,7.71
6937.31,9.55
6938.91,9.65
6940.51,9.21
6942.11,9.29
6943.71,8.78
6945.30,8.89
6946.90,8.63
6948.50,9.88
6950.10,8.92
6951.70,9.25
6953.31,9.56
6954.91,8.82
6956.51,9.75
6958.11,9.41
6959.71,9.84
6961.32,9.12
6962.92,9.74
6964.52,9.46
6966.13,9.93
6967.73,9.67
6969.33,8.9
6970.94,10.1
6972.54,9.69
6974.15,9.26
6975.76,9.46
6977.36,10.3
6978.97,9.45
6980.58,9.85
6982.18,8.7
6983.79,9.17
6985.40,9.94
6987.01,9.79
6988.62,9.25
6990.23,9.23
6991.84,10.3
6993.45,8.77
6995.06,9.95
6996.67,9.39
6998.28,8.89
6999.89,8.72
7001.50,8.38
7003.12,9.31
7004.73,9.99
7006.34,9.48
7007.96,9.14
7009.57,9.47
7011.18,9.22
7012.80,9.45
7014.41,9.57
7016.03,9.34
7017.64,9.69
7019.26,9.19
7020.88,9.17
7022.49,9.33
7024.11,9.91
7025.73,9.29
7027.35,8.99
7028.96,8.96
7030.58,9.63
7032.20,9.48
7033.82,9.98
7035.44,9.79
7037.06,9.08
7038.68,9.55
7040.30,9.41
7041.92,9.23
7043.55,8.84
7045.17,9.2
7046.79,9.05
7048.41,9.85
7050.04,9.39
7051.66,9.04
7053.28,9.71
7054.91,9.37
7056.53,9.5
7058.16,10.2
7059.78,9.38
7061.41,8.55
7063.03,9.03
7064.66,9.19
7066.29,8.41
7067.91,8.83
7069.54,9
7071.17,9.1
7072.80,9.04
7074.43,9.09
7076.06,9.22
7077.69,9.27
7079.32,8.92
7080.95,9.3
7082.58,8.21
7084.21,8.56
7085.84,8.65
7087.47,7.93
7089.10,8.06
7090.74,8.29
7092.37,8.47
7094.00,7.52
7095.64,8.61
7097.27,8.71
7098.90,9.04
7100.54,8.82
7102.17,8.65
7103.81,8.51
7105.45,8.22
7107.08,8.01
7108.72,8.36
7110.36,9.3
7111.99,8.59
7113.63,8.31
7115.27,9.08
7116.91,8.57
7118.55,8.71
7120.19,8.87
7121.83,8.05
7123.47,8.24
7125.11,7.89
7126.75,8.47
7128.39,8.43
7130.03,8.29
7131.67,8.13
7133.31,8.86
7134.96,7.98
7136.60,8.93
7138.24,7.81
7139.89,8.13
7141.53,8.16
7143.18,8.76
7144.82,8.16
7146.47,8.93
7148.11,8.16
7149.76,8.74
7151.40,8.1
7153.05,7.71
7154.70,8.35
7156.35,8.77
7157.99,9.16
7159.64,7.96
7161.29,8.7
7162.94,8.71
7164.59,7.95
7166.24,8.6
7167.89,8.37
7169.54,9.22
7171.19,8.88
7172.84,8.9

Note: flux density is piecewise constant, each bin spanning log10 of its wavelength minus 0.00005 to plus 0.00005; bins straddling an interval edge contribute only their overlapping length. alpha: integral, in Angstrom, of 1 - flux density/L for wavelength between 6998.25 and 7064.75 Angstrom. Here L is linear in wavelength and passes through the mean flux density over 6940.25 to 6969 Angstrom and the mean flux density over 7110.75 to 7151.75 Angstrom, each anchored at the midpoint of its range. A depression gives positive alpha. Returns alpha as -3.0 Angstrom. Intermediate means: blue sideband 9.34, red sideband 8.43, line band 9.34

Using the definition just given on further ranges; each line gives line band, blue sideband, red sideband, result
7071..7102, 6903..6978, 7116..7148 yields -0.20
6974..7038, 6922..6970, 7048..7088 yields -1.72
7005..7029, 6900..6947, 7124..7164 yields -1.41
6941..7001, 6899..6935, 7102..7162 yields -2.38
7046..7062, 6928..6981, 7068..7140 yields -1.09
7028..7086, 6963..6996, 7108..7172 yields -1.05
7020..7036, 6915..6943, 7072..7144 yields -1.15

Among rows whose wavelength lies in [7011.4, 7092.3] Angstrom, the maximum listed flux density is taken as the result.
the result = 10.2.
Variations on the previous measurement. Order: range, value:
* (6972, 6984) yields 10.3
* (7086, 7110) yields 9.04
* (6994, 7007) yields 9.99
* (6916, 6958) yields 9.88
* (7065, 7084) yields 9.3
